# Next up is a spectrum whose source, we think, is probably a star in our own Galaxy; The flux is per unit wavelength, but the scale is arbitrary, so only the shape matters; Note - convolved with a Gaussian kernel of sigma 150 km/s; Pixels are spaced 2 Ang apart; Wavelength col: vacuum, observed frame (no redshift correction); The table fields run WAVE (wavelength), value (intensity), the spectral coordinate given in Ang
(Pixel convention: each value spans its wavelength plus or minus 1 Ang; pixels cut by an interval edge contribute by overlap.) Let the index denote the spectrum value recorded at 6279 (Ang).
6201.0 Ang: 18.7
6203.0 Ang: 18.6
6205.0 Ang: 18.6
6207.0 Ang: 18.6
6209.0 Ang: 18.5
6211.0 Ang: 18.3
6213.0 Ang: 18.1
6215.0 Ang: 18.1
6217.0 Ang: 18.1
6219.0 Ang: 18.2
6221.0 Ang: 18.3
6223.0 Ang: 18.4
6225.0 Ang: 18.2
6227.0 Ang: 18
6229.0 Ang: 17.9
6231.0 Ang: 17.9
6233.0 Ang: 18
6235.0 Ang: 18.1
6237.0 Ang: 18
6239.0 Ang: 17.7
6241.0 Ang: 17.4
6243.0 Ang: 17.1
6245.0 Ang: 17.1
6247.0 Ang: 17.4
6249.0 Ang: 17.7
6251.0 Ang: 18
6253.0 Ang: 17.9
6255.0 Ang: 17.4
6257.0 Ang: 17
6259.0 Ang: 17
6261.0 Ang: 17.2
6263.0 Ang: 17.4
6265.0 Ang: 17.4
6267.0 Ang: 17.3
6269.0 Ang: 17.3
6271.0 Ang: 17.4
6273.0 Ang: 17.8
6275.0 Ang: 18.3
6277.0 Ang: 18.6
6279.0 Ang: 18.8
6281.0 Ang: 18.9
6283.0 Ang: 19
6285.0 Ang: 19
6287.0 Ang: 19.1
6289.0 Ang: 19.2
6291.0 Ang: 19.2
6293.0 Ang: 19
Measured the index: 18.8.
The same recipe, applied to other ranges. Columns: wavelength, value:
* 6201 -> 18.7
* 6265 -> 17.4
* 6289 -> 19.2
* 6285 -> 19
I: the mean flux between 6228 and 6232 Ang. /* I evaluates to 17.9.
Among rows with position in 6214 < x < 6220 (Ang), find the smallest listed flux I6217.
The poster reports 18.1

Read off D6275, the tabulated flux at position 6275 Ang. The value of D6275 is 18.3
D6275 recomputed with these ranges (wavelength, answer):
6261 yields 17.2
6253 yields 17.9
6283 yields 19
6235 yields 18.1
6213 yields 18.1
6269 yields 17.3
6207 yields 18.6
